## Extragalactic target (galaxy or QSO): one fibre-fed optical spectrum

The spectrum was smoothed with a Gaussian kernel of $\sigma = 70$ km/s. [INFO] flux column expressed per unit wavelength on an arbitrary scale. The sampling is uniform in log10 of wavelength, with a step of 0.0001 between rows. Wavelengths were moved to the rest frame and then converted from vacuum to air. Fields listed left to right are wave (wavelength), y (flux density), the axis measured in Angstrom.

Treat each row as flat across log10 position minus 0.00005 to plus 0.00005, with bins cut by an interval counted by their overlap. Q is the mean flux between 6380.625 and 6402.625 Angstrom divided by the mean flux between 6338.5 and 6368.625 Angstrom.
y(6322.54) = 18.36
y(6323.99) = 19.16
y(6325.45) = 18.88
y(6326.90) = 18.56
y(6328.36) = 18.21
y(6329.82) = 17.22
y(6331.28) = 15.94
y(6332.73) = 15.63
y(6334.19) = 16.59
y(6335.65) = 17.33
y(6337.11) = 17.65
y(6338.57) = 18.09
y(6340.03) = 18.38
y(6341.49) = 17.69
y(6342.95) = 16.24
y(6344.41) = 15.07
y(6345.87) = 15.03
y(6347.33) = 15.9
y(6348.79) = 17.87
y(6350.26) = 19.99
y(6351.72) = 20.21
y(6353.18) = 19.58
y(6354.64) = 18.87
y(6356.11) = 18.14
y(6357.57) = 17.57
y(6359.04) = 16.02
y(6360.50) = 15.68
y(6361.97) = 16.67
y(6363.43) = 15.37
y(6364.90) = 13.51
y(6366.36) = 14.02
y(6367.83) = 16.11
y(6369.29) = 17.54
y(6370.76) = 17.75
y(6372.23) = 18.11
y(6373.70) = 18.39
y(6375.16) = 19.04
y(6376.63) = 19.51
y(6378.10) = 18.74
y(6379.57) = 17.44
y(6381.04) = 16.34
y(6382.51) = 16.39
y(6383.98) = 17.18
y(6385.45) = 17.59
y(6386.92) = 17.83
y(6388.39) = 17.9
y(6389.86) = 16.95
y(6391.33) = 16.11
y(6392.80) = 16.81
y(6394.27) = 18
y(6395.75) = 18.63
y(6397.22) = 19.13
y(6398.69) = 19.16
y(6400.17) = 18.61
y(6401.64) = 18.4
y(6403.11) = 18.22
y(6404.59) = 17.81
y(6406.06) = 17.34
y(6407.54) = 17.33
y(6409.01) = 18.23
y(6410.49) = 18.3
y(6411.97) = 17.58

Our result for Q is 1.05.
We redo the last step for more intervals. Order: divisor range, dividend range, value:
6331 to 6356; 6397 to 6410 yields 1.04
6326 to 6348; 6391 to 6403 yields 1.07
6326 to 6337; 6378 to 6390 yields 1.01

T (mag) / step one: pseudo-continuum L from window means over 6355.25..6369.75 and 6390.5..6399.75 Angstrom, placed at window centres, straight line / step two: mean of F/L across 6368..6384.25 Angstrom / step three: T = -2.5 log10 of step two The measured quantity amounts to -0.06 mag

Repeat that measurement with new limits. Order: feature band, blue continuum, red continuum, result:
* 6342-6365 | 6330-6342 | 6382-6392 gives 0.00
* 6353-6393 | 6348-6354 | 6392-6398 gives 0.10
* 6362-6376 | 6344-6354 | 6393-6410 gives 0.08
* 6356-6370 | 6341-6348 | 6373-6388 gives 0.06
